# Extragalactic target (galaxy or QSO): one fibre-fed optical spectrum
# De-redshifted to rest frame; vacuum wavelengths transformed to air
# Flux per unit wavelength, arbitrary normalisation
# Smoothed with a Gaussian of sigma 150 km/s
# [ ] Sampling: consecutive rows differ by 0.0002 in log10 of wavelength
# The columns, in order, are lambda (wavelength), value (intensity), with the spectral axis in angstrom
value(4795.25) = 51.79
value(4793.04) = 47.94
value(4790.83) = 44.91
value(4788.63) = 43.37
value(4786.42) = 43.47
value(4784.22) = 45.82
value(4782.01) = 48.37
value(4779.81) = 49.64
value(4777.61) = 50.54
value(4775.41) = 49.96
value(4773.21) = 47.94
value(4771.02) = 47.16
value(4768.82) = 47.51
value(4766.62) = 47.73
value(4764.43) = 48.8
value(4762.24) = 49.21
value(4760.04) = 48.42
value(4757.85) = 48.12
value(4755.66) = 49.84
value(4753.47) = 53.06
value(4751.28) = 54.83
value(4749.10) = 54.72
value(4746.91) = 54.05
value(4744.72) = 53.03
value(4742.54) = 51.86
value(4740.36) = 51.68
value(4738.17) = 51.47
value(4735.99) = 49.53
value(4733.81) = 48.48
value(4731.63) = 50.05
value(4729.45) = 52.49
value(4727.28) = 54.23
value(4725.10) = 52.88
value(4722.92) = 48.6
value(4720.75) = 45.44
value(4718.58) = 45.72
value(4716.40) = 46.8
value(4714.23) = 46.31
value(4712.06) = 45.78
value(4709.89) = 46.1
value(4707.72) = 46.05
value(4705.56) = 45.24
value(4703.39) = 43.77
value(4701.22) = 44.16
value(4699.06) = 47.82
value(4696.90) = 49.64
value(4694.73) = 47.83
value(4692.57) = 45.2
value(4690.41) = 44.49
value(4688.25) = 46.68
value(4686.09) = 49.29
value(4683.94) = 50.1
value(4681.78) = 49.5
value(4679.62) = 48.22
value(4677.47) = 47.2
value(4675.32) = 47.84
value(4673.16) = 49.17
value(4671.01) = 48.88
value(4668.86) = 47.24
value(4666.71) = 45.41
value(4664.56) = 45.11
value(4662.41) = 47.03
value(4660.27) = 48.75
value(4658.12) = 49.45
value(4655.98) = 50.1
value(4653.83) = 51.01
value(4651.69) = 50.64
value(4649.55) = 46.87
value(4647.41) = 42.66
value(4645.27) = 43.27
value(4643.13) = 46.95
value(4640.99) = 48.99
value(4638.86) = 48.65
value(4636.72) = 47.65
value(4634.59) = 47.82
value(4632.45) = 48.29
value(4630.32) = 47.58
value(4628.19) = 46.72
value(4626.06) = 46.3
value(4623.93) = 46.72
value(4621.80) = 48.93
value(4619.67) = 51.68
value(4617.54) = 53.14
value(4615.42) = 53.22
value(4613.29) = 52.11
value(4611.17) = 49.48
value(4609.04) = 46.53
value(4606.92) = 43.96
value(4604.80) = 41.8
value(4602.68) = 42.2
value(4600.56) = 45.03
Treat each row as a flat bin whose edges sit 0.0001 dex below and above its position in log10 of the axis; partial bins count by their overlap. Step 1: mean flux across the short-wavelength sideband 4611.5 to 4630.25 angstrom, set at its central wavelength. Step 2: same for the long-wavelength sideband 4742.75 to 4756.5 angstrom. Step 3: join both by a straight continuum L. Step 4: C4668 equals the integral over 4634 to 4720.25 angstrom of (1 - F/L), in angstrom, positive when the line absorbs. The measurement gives 6.8 angstrom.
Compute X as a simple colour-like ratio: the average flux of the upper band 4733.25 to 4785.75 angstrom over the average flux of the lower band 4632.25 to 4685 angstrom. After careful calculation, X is 1.0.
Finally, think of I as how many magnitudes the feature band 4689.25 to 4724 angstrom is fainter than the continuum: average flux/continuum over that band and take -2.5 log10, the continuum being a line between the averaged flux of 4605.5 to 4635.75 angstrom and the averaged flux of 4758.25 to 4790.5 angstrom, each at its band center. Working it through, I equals 0.044 mag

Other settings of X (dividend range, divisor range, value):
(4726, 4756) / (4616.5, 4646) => 1.08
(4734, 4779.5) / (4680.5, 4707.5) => 1.07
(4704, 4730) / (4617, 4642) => 0.99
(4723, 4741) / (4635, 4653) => 1.09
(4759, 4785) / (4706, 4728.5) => 1.01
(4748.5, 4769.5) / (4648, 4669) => 1.04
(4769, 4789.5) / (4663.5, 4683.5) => 0.99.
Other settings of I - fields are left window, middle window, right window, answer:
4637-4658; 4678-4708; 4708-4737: 0.028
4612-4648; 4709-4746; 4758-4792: -0.038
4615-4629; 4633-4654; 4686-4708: 0.027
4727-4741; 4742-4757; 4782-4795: -0.075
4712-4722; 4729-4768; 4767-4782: -0.075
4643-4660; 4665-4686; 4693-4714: -0.025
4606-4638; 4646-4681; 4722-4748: 0.043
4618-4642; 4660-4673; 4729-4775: 0.040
